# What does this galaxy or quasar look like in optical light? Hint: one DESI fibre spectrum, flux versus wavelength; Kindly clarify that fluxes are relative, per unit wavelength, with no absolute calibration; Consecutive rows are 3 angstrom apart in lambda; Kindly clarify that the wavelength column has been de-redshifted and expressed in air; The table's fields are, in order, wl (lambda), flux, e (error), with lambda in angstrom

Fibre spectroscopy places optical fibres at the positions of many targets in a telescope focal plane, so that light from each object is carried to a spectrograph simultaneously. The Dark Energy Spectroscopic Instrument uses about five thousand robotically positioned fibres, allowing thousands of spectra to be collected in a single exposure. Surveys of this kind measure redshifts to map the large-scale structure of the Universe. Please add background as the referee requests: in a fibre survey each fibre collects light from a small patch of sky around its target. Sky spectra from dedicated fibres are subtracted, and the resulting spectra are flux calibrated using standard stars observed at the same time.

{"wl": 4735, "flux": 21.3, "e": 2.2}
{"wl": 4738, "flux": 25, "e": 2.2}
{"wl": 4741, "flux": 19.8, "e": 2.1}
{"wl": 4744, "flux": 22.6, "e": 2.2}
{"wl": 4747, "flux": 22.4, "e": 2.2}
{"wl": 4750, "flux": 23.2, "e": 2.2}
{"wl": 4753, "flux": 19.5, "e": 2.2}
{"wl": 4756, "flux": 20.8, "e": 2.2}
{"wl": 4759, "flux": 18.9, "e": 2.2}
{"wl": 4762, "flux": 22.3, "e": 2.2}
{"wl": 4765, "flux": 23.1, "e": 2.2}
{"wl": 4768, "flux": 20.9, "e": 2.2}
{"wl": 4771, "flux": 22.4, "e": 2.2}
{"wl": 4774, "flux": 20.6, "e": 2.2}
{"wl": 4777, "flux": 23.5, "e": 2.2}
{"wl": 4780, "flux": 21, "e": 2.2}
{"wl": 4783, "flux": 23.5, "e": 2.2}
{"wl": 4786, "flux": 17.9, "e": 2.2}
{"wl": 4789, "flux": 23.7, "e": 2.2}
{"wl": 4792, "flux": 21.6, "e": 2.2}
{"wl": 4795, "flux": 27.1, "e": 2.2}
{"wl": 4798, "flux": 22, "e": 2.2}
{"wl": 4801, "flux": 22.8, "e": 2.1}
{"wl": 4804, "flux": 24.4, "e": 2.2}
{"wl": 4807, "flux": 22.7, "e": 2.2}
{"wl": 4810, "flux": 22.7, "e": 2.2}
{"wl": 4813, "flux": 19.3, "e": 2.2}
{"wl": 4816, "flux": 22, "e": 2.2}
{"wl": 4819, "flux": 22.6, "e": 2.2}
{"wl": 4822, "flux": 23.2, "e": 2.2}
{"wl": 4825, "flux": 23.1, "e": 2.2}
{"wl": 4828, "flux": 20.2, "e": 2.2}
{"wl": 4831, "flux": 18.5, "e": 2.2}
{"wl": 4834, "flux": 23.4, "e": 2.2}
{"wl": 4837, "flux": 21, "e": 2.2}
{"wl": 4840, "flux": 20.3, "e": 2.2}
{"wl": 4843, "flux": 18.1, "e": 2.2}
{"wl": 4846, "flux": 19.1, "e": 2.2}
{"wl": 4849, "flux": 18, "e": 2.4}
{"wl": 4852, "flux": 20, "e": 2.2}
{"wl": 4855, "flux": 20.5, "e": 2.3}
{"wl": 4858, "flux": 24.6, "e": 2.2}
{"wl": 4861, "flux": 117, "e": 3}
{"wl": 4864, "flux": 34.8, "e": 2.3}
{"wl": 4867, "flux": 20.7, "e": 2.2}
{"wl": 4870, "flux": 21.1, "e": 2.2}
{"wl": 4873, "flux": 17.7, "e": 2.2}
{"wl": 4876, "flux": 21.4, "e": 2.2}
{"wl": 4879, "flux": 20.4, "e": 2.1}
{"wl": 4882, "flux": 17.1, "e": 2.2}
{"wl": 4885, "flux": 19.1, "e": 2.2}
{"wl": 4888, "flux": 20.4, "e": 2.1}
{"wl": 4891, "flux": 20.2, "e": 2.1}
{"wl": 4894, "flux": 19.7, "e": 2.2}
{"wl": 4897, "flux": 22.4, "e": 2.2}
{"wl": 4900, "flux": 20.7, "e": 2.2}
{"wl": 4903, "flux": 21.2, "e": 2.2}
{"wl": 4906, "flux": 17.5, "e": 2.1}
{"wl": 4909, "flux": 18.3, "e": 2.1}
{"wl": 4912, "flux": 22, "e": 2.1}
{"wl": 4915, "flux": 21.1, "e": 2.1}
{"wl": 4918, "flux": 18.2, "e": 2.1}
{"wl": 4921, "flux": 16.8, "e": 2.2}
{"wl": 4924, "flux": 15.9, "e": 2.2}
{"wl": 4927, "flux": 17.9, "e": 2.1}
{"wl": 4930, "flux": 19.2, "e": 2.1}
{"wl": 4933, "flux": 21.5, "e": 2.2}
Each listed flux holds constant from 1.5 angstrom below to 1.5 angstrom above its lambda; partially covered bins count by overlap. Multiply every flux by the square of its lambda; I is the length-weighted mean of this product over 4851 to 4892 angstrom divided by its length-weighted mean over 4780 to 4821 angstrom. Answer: 1.30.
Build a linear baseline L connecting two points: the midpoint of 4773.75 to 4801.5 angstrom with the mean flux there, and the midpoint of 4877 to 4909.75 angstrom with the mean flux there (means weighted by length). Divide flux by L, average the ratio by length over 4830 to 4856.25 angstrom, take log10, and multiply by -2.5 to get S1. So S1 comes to 0.061 mag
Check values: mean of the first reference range 22.4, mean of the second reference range 19.8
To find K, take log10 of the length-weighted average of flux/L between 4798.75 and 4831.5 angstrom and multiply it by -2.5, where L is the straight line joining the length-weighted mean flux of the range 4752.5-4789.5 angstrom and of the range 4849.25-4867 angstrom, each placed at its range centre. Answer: 0.35 mag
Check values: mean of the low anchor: 21.4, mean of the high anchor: 39.7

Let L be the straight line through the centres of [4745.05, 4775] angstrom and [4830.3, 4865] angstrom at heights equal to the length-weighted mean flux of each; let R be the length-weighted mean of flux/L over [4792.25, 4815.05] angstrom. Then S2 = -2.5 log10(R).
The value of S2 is 0.12 mag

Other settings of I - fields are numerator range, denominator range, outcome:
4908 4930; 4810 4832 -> 0.91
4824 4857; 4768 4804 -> 0.92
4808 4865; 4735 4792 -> 1.27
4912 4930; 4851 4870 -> 0.49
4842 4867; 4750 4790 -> 1.62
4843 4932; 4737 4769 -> 1.14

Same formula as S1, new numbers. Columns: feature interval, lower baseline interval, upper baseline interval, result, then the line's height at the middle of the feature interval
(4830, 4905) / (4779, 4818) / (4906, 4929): -0.220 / 20.2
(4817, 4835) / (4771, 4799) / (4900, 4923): -0.022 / 21.4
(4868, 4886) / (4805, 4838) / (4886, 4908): 0.061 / 20.6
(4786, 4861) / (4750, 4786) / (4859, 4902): 0.052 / 24.6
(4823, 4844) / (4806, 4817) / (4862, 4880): 0.109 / 23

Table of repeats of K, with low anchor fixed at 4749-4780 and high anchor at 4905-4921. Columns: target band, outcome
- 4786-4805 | -0.10 mag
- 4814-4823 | -0.09 mag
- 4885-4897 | -0.04 mag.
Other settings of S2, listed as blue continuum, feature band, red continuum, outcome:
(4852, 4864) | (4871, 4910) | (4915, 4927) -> 0.49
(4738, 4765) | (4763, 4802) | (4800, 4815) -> -0.02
